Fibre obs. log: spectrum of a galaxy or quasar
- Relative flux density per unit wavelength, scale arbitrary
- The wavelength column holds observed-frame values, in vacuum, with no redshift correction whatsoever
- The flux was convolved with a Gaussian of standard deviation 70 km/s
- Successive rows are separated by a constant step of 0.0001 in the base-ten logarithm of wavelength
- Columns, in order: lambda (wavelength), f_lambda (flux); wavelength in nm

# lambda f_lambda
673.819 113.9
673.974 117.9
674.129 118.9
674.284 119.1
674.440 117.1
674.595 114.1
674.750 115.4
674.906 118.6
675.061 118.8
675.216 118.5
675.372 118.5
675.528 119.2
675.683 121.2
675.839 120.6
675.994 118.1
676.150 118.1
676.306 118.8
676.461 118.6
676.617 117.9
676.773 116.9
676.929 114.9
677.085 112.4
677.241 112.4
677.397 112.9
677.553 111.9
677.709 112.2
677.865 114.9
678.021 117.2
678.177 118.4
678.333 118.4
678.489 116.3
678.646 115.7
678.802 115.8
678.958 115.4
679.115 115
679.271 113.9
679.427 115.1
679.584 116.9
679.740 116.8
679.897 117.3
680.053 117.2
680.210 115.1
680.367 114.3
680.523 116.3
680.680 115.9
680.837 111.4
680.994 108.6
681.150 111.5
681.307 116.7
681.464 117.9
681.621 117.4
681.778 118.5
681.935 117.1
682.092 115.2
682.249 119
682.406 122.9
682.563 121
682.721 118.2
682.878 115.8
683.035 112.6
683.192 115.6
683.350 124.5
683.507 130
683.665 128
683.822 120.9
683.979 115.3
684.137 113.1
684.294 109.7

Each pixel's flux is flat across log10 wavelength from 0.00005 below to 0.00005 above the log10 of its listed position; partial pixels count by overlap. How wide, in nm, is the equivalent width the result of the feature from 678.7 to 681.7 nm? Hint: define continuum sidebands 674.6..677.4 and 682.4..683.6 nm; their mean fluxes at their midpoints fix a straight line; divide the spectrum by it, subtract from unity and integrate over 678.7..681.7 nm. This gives 0.09 nm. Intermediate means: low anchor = 117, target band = 115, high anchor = 120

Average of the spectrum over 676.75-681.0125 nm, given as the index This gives 115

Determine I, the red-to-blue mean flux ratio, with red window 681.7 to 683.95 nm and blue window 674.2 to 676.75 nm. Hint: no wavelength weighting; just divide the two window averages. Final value 1.01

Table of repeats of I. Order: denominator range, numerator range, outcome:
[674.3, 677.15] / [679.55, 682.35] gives 0.98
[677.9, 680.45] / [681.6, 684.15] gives 1.03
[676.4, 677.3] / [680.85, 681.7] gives 0.99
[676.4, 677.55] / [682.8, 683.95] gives 1.05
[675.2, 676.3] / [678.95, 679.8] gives 0.97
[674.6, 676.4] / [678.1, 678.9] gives 0.99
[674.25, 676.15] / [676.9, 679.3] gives 0.97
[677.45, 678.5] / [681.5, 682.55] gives 1.03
